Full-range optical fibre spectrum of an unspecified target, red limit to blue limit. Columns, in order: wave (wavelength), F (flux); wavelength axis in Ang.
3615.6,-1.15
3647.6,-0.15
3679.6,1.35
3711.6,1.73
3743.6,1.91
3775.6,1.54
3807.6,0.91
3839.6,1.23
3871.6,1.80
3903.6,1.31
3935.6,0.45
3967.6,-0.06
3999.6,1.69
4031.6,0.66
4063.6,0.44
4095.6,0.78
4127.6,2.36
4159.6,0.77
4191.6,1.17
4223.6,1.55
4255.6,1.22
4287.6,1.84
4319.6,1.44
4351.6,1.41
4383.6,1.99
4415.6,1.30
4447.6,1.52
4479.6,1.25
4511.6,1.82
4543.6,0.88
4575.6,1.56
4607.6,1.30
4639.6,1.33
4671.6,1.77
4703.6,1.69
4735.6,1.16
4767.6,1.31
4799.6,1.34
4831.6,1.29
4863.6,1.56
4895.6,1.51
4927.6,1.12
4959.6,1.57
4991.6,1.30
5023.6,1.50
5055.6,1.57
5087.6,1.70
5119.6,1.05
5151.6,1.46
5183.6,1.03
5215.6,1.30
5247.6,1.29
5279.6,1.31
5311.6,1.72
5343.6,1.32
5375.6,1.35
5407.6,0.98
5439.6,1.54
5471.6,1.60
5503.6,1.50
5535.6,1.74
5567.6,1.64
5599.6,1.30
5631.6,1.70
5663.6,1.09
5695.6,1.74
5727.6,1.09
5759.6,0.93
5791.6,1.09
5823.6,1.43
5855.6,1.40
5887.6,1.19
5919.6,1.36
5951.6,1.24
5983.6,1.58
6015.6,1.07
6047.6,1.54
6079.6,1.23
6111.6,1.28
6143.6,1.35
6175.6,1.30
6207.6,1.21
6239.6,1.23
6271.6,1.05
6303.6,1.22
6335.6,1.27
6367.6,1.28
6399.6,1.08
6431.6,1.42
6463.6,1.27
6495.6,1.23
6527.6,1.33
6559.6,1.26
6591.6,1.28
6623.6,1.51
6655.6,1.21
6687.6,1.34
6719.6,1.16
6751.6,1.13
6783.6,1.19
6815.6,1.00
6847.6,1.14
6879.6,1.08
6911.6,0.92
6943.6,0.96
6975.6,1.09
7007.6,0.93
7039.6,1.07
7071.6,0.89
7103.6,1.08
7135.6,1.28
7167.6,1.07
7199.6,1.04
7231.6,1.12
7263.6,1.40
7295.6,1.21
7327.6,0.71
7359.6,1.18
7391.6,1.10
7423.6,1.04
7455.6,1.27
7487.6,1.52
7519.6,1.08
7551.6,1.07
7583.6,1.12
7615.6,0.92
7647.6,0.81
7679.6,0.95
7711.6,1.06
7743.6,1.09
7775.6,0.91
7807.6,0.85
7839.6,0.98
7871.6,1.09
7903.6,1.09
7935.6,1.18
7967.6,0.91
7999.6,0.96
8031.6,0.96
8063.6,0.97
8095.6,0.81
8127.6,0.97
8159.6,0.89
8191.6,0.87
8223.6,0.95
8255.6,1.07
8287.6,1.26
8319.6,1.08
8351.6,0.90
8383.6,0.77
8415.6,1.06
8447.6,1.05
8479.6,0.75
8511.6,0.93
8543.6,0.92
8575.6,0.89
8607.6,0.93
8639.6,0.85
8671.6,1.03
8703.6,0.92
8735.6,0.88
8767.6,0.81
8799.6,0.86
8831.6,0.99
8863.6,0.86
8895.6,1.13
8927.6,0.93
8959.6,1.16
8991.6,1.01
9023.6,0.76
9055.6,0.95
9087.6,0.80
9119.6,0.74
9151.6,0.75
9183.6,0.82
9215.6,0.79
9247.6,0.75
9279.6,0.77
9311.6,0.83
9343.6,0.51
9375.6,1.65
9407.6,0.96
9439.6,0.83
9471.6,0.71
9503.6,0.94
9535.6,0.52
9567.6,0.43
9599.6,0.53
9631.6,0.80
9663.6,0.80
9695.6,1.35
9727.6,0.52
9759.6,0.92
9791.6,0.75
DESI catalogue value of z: 0.11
